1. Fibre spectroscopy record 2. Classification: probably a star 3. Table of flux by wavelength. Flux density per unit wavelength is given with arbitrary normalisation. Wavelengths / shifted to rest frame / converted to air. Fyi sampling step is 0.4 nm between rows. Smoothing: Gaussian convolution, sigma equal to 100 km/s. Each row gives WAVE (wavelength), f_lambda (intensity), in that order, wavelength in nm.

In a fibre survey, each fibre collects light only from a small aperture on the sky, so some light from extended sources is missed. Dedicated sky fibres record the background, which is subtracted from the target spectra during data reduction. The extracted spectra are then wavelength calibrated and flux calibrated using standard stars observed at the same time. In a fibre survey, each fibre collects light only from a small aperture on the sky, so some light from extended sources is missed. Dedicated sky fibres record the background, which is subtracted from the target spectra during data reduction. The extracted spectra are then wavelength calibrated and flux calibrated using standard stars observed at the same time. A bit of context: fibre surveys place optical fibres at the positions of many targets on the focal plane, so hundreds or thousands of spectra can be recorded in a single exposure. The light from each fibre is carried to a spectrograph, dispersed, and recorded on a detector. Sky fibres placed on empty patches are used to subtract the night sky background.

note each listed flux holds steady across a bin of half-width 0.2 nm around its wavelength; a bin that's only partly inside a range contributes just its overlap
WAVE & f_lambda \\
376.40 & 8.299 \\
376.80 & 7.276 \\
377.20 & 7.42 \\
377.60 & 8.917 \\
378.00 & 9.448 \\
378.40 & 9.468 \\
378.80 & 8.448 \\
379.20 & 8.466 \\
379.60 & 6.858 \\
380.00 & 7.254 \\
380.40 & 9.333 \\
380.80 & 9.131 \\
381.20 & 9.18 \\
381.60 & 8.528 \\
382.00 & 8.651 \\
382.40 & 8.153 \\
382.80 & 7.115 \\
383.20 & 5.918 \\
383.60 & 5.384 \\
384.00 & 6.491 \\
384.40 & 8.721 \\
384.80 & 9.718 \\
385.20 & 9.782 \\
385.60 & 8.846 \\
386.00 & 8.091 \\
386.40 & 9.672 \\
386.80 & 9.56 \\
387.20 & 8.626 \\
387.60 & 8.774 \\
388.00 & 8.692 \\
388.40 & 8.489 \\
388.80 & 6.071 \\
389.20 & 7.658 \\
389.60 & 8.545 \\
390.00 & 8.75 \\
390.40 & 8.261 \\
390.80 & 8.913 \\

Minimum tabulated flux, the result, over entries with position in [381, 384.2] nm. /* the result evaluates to 5.384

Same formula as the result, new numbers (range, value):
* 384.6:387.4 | 8.091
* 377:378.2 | 7.42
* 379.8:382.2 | 7.254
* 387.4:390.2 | 6.071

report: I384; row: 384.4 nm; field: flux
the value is 8.721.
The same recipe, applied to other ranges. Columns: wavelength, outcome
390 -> 8.75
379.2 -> 8.466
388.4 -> 8.489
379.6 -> 6.858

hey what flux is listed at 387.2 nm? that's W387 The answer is 8.626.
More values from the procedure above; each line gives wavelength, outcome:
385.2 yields 9.782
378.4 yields 9.468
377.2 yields 7.42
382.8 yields 7.115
